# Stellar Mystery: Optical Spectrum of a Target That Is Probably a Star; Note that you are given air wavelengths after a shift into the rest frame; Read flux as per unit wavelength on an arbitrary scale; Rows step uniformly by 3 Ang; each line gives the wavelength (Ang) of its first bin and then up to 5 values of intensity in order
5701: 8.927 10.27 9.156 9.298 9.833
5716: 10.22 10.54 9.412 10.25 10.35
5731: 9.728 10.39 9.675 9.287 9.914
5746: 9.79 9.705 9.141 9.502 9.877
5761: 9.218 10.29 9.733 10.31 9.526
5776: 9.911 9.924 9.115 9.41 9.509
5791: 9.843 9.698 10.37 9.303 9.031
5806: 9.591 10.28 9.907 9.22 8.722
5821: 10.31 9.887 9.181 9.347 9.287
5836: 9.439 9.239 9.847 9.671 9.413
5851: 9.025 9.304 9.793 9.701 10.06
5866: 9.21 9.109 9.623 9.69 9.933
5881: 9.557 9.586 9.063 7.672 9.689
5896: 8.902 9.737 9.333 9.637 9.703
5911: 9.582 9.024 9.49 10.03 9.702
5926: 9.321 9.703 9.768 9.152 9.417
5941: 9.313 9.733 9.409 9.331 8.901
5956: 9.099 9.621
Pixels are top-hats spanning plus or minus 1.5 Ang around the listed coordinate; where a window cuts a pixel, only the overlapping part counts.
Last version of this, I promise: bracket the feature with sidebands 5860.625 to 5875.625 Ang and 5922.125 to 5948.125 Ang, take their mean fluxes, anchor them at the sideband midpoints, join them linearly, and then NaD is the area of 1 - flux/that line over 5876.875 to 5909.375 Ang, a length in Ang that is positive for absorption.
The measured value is 0.63 Ang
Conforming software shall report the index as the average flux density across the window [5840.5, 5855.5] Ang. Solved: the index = 9.45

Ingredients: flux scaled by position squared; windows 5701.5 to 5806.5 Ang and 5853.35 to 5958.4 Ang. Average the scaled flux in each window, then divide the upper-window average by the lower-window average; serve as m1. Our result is 1.0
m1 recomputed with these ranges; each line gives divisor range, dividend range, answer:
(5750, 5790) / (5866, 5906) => 1.01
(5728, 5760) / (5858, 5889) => 1.02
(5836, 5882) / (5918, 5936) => 1.03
